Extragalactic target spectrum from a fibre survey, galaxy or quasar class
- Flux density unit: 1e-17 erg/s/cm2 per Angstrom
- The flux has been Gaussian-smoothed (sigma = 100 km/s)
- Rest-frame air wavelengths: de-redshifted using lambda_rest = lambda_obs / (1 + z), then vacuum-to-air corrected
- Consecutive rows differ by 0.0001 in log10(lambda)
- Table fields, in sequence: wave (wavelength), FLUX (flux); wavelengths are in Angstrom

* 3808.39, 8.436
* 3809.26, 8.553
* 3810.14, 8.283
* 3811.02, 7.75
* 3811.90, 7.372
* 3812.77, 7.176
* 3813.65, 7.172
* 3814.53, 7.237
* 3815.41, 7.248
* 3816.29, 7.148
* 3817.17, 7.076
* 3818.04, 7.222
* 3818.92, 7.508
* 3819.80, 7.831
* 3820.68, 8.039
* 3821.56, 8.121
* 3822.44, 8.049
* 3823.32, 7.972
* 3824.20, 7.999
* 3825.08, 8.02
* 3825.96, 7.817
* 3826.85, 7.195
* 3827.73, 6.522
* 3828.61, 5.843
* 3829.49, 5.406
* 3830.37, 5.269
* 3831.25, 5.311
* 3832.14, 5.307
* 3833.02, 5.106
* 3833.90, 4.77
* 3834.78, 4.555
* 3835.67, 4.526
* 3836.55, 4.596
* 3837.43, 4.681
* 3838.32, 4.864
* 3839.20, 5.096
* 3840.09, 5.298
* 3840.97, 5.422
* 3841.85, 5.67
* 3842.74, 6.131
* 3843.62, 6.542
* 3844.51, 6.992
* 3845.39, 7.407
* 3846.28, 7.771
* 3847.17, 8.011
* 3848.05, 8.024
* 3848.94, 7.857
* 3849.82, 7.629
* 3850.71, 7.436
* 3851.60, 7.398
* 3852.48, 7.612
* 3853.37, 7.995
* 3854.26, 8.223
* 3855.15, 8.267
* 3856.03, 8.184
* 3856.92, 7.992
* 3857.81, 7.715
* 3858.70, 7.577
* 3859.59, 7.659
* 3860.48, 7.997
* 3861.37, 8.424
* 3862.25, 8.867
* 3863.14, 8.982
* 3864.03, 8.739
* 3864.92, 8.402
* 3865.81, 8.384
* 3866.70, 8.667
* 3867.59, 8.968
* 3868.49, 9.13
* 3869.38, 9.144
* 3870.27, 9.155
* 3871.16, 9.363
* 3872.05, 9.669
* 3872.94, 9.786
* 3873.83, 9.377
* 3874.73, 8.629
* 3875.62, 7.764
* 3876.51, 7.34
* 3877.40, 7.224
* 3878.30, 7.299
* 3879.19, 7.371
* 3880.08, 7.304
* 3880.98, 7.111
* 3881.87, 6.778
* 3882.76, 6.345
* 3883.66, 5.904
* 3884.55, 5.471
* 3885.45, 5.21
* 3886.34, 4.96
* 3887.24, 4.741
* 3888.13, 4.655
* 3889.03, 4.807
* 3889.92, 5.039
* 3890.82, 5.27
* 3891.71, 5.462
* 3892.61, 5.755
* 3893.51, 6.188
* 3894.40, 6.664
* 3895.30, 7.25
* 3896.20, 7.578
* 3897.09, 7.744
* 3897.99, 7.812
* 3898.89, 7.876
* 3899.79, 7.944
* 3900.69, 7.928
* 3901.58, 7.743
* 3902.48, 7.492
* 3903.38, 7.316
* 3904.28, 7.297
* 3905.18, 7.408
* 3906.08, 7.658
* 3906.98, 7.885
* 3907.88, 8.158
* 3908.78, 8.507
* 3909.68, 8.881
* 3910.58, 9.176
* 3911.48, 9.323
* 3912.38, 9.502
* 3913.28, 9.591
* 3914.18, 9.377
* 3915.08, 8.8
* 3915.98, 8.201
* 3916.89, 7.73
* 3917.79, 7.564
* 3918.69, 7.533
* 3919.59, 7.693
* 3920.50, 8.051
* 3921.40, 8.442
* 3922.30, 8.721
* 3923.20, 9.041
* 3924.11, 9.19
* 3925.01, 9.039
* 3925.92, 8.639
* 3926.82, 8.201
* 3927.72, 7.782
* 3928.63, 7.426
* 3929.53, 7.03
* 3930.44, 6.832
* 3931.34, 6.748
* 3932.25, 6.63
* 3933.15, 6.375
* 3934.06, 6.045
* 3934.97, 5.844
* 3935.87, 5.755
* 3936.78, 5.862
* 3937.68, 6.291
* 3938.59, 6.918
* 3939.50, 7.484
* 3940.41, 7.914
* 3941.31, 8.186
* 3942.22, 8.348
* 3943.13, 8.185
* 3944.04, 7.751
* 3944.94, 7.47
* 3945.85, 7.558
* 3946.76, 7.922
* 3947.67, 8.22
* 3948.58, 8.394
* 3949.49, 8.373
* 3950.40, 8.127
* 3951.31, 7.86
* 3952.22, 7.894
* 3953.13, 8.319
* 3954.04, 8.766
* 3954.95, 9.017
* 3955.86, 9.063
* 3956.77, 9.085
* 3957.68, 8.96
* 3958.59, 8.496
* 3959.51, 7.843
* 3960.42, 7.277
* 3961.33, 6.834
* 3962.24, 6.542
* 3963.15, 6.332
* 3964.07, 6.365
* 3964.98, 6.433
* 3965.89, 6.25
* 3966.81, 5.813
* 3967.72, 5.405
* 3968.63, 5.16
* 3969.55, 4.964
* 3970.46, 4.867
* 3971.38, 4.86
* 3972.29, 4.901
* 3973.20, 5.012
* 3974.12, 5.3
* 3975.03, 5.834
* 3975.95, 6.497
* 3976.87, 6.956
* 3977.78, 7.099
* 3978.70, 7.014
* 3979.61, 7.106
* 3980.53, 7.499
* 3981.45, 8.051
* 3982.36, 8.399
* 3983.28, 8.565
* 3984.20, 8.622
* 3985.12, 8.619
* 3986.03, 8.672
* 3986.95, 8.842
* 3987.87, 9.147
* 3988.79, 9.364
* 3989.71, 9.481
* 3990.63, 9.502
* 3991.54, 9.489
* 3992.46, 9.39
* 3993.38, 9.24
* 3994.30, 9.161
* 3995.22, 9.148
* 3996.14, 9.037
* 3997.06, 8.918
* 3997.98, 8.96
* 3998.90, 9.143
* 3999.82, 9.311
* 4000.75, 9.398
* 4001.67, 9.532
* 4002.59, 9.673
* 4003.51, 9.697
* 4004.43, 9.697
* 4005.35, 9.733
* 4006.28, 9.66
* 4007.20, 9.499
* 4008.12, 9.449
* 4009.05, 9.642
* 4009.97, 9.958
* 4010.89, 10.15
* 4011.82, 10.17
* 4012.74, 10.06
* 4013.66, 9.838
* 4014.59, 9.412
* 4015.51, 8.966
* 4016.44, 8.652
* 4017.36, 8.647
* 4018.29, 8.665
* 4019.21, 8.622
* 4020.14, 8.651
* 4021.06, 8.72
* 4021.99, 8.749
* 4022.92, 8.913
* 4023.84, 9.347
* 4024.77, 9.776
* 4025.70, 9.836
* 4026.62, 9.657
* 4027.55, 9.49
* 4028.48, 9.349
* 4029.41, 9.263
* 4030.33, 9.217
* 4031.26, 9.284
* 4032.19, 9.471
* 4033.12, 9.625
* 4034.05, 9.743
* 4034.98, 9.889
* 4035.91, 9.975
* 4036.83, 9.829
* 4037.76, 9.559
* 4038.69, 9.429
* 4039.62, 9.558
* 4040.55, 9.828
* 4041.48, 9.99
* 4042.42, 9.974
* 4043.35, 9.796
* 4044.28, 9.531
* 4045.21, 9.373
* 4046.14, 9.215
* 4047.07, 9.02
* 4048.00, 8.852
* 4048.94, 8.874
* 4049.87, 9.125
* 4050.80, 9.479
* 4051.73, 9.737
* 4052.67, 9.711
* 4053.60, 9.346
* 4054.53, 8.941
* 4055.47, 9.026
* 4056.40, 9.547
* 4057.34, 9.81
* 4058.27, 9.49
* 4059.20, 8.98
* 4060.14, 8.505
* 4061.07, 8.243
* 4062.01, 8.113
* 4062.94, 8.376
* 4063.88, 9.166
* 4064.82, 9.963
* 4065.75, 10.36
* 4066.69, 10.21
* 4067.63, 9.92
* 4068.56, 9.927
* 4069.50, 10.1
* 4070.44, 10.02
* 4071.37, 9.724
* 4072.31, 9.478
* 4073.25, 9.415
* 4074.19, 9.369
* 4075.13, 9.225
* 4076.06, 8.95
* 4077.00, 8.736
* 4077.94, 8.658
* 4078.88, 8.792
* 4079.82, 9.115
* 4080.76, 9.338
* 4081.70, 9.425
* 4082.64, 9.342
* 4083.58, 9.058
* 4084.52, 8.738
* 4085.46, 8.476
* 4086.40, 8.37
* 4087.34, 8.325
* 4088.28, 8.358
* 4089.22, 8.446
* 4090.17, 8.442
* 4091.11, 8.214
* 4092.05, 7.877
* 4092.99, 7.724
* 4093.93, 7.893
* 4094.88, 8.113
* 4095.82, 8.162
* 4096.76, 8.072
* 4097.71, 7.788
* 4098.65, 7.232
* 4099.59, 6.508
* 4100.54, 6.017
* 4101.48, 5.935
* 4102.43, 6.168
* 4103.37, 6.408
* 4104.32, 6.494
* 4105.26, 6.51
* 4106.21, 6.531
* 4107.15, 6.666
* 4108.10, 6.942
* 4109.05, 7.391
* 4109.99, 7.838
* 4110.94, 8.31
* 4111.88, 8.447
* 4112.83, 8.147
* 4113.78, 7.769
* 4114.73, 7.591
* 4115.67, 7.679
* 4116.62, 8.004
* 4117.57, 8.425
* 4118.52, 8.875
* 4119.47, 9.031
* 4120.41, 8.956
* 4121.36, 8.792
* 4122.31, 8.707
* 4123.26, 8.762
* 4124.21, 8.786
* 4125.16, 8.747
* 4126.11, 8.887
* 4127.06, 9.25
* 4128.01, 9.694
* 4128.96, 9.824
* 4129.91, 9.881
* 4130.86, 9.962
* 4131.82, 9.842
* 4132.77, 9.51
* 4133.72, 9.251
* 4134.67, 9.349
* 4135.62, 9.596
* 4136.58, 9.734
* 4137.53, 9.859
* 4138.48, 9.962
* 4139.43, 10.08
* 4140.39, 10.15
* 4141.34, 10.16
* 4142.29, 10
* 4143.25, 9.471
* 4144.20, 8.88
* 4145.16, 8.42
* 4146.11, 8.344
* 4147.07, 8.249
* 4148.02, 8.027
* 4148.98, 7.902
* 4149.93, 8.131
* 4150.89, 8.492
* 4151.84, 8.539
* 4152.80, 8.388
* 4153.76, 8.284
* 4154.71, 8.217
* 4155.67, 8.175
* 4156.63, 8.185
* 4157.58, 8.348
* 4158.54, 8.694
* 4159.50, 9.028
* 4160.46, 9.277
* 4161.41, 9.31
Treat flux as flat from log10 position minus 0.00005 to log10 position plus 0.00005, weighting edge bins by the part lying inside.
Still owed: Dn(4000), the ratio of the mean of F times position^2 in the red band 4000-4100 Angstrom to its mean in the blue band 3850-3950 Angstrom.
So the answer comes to 1.29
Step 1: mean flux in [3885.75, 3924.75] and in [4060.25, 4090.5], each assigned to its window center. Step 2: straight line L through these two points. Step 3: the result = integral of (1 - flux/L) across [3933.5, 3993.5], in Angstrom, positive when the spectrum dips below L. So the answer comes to 4.8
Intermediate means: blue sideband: 7.54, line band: 7.44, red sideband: 9.12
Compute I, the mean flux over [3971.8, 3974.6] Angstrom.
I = 5.09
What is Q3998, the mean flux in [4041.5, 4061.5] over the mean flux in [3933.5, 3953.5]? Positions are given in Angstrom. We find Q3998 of 1.24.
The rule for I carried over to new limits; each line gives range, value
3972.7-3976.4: 5.65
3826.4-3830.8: 6.05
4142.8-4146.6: 8.77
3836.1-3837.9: 4.64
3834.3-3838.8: 4.65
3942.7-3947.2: 7.78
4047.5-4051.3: 9.09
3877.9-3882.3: 7.18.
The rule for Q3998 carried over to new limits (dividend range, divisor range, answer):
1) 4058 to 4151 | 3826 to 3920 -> 1.19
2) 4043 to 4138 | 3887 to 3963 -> 1.14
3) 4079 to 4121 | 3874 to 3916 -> 1.09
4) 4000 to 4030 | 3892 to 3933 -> 1.19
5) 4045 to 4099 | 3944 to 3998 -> 1.17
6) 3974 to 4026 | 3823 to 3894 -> 1.27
